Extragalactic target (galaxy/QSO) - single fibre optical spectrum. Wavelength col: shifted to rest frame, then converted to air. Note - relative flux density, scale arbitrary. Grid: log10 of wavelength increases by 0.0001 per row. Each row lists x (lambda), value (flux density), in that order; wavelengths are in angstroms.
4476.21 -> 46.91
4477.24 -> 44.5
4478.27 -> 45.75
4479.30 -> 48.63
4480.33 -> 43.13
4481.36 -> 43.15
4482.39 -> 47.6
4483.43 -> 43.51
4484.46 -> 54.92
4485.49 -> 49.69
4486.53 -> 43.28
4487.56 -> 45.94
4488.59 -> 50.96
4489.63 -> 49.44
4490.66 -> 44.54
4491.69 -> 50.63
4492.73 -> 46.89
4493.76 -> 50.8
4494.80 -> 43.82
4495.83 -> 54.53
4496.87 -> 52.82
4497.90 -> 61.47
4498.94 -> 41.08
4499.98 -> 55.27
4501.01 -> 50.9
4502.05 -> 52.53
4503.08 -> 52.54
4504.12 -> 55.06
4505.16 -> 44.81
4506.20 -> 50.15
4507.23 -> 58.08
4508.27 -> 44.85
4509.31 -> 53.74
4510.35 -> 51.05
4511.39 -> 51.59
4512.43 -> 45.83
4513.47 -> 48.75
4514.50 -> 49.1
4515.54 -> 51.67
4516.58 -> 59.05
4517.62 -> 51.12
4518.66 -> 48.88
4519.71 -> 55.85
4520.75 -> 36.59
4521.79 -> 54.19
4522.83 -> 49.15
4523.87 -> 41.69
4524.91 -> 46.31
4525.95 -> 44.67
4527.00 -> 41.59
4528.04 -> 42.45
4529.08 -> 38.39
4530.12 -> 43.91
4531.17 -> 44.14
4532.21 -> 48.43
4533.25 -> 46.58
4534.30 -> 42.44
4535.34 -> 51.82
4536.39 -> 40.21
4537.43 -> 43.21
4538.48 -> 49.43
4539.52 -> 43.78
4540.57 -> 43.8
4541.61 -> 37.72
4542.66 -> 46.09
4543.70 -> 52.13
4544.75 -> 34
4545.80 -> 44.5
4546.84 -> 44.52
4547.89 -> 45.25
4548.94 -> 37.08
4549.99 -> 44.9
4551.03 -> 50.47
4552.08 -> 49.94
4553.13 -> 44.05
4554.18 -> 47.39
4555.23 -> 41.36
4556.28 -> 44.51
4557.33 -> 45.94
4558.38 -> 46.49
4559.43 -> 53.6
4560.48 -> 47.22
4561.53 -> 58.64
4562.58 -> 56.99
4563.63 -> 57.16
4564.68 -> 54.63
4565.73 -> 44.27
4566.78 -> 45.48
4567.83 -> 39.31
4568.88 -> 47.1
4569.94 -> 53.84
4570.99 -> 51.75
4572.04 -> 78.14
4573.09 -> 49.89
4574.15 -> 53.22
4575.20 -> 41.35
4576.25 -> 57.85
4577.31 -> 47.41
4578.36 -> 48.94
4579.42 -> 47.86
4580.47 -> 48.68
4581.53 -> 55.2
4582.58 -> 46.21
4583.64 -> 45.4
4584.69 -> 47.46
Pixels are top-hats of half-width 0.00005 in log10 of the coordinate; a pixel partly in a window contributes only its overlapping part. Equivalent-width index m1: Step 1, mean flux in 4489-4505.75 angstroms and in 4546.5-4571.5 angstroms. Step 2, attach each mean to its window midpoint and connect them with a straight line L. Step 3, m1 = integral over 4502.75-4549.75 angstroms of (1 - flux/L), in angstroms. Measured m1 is 2.4 angstroms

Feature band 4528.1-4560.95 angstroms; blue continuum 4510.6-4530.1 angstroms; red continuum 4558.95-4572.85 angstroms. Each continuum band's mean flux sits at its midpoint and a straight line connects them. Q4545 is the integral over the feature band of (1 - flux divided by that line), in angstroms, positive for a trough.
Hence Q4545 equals 3.6 angstroms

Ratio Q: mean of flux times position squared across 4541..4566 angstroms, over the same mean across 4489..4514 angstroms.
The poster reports 0.95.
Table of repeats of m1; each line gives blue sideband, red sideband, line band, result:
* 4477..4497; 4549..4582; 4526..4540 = 1.3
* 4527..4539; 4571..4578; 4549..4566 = 0.5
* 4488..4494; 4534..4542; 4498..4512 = -1.1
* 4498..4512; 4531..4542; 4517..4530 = 0.4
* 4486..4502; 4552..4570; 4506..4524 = -0.4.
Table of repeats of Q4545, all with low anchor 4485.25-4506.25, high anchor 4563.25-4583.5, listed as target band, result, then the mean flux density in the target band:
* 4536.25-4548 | 1.5 angstroms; 43.8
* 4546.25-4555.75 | 1.0 angstroms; 45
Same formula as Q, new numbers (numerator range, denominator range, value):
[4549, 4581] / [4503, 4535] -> 1.06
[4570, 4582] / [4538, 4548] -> 1.21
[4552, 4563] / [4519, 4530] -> 1.09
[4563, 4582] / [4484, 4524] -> 1.05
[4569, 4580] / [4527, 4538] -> 1.22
